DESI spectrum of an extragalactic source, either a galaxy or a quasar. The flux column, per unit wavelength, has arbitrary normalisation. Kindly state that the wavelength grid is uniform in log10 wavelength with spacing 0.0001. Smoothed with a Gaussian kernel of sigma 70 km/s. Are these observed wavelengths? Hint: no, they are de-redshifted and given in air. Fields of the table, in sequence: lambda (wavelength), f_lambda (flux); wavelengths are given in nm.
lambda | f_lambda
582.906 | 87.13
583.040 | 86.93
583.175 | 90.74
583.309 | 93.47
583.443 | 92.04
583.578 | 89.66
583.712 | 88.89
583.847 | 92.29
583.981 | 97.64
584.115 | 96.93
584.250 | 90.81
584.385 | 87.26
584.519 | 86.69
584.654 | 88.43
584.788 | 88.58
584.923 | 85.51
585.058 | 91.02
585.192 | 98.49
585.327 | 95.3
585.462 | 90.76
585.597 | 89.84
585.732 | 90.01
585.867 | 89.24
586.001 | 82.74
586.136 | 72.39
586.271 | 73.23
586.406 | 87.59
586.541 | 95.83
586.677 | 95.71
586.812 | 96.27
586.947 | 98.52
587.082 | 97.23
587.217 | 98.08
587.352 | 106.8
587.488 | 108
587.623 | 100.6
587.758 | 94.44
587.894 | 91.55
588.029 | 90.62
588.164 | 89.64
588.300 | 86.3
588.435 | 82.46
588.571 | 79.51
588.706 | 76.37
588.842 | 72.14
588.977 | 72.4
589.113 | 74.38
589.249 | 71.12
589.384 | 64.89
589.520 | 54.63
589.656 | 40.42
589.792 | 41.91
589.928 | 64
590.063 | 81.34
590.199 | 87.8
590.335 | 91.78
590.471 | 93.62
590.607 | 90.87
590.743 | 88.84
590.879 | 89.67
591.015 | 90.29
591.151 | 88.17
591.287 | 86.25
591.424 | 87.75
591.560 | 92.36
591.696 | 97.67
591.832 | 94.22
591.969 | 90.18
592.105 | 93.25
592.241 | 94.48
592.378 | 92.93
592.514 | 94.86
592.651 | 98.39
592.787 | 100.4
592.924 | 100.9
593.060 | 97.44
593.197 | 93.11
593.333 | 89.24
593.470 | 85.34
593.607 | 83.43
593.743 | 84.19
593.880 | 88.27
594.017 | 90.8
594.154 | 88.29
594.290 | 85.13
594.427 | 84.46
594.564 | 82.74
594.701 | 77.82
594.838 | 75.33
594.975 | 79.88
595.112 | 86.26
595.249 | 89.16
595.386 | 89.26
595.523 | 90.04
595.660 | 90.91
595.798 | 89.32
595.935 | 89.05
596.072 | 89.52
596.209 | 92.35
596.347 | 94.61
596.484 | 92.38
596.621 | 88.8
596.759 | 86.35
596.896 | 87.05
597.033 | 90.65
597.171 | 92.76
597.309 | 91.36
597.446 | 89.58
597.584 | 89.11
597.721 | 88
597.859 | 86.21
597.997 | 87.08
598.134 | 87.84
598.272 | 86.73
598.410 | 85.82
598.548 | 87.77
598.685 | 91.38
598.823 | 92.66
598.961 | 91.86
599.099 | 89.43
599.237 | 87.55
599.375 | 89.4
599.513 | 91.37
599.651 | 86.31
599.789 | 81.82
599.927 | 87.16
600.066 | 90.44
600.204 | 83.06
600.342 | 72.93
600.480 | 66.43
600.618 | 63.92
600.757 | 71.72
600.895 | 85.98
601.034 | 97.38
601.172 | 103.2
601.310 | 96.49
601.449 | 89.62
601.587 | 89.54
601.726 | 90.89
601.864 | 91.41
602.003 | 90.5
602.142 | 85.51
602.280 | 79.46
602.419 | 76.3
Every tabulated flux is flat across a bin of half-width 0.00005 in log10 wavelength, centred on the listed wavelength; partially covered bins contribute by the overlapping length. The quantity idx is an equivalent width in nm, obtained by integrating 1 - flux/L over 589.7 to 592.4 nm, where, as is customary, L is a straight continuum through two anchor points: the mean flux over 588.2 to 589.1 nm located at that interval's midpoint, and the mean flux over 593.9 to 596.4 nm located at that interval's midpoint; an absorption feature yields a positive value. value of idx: -0.16 nm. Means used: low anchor 78.3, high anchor 86.9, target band 86.4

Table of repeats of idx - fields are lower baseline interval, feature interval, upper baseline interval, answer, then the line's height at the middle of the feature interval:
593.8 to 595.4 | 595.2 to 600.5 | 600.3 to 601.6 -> -0.26 nm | 84.2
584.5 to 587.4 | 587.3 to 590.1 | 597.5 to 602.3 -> 0.37 nm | 90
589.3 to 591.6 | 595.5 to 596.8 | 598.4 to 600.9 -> -0.14 nm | 81.8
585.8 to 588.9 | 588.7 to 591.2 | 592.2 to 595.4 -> 0.39 nm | 89.4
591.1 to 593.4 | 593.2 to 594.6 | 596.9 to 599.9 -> 0.09 nm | 92.3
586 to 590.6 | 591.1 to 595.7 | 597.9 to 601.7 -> -0.27 nm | 84.5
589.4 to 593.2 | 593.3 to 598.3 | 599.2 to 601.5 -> -0.12 nm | 85.4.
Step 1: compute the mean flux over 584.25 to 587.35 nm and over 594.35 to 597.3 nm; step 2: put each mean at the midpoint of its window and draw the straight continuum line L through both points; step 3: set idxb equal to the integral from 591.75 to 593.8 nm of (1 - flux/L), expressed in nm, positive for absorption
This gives -0.10 nm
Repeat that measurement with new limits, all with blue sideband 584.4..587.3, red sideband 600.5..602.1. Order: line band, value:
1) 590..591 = 0.00 nm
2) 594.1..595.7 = 0.07 nm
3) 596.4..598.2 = -0.02 nm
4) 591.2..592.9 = -0.09 nm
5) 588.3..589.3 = 0.15 nm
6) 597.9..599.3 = -0.01 nm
